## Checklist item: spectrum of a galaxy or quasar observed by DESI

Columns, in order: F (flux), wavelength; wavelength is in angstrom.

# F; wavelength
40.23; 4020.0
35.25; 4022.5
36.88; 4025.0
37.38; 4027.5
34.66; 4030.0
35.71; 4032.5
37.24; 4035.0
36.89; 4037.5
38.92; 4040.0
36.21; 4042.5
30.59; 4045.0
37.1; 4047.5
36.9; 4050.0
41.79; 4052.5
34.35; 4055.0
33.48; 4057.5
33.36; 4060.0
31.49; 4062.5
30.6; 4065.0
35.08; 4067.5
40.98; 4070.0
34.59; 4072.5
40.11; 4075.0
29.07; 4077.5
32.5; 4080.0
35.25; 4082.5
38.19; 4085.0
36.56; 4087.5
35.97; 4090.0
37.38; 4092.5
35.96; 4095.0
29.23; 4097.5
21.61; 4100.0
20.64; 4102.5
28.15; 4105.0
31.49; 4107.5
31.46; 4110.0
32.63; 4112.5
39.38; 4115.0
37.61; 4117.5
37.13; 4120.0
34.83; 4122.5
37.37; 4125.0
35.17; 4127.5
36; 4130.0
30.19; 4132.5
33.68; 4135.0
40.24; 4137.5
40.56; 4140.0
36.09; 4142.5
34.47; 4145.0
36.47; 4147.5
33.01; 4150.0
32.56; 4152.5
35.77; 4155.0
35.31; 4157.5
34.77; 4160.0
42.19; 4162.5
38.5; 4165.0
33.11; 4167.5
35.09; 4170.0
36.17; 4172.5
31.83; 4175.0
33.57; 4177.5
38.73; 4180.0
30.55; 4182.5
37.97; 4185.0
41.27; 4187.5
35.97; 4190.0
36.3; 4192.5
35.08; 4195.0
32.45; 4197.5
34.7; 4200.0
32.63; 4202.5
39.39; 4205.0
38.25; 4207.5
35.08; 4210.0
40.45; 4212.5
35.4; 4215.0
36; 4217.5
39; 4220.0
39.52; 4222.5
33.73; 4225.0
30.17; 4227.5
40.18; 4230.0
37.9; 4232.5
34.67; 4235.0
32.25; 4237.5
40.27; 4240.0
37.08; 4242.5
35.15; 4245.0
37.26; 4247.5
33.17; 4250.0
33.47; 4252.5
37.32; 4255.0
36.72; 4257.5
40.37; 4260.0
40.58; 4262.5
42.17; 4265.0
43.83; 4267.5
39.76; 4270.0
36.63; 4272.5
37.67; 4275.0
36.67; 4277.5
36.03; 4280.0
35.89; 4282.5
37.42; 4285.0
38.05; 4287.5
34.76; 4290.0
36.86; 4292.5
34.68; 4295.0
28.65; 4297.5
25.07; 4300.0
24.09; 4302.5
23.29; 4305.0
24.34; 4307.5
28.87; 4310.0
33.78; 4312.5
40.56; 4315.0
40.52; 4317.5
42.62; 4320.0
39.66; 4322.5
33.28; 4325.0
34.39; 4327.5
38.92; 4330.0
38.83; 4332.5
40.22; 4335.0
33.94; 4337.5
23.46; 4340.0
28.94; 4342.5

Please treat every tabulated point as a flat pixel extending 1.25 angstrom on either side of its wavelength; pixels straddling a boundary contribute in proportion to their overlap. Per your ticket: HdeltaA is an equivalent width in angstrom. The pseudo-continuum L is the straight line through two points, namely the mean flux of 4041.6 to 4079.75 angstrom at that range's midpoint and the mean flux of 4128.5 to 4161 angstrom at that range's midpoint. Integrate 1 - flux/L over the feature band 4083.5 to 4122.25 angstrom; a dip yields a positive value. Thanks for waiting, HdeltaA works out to 2.4 angstrom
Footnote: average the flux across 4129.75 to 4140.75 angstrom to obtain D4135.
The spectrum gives 35.9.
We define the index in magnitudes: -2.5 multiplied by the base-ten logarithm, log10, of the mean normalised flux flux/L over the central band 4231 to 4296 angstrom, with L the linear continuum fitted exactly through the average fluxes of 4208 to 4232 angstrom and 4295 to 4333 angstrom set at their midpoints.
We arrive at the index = -0.07 mag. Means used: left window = 36.7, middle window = 37.2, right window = 33.1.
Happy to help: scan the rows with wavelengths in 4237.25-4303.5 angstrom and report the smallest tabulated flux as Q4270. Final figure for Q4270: 24.09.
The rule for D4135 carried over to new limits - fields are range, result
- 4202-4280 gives 37.2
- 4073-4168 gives 34.5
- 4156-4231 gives 36.1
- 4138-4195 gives 36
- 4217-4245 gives 36.4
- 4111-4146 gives 36.1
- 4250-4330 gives 35.4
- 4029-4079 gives 35.4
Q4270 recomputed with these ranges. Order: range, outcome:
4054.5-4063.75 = 31.49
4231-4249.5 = 32.25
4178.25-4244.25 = 30.17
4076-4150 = 20.64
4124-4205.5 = 30.19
